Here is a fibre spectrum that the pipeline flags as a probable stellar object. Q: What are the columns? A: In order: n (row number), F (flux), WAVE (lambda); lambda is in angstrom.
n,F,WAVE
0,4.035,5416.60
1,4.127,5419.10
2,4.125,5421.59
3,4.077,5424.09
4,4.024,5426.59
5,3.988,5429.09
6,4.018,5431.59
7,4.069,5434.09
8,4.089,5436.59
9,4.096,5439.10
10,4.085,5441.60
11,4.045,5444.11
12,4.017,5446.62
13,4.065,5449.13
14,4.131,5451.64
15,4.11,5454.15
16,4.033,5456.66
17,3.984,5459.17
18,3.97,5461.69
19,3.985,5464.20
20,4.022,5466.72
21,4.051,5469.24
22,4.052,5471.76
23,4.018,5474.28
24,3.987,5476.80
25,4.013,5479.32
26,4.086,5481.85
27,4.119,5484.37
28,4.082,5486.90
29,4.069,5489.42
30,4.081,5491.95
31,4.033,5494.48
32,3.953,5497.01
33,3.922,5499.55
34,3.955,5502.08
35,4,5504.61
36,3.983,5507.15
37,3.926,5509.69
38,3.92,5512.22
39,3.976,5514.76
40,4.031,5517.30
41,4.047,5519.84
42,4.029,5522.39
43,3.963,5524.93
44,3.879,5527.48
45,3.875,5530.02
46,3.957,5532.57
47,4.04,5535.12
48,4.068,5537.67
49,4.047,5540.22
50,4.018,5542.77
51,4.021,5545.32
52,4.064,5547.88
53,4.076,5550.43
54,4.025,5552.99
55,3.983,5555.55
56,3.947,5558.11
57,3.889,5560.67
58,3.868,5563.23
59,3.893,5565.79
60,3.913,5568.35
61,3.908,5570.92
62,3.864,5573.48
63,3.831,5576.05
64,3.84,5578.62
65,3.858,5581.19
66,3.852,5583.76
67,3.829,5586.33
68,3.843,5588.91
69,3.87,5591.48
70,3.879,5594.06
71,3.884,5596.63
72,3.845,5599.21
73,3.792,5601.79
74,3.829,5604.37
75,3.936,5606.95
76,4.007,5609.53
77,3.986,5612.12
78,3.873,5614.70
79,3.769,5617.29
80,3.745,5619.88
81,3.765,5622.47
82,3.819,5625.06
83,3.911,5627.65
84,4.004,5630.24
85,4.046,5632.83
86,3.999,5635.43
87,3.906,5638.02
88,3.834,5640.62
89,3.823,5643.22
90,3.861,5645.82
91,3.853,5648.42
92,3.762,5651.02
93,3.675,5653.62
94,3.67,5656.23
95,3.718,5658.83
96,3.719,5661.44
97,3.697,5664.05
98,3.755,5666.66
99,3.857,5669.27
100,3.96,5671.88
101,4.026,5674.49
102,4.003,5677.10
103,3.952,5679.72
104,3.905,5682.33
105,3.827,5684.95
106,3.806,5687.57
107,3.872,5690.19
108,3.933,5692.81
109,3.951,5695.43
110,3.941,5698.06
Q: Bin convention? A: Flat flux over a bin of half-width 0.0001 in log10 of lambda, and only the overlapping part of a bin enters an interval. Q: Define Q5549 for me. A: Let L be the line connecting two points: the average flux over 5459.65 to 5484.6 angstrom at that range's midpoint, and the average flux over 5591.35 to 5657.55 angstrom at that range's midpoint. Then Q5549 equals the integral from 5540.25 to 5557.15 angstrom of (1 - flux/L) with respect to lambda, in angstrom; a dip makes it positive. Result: -0.4 angstrom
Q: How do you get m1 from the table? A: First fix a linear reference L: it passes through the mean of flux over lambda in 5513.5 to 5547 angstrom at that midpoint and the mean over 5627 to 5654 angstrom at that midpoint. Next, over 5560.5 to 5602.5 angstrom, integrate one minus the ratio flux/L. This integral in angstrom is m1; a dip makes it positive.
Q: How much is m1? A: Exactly 0.9 angstrom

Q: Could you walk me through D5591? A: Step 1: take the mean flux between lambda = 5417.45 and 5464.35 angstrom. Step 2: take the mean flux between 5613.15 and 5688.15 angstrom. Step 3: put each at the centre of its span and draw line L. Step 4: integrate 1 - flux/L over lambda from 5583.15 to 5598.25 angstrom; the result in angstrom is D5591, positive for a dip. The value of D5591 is 0.2 angstrom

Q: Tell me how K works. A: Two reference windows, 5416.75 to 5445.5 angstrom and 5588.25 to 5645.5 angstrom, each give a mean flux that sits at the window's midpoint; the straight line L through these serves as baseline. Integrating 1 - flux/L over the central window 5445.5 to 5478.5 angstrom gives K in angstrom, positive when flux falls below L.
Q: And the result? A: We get 0.02 angstrom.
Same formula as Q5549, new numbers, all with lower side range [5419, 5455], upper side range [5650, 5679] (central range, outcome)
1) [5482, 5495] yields -0.2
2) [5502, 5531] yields 0.1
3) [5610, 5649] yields -0.4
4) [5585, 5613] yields 0.0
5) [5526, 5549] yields -0.2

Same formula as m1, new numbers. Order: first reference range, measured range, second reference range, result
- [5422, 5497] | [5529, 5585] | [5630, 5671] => -0.2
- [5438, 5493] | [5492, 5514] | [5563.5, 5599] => 0.1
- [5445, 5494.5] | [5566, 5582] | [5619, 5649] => 0.3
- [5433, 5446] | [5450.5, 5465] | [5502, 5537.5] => 0.1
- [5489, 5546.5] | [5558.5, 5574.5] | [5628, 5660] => 0.2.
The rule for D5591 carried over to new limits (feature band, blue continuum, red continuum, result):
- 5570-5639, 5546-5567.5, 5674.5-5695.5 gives 1.23 angstrom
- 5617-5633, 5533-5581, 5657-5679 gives 0.11 angstrom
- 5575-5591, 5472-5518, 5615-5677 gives 0.27 angstrom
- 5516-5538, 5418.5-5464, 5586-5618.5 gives -0.14 angstrom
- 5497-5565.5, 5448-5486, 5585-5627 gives -0.41 angstrom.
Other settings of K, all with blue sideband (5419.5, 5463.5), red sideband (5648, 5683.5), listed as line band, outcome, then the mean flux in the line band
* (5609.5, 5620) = 0.0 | 3.87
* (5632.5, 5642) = -0.2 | 3.93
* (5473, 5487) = -0.1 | 4.05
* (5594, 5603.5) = 0.1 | 3.85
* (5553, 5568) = 0.0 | 3.93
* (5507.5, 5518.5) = 0.0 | 3.97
